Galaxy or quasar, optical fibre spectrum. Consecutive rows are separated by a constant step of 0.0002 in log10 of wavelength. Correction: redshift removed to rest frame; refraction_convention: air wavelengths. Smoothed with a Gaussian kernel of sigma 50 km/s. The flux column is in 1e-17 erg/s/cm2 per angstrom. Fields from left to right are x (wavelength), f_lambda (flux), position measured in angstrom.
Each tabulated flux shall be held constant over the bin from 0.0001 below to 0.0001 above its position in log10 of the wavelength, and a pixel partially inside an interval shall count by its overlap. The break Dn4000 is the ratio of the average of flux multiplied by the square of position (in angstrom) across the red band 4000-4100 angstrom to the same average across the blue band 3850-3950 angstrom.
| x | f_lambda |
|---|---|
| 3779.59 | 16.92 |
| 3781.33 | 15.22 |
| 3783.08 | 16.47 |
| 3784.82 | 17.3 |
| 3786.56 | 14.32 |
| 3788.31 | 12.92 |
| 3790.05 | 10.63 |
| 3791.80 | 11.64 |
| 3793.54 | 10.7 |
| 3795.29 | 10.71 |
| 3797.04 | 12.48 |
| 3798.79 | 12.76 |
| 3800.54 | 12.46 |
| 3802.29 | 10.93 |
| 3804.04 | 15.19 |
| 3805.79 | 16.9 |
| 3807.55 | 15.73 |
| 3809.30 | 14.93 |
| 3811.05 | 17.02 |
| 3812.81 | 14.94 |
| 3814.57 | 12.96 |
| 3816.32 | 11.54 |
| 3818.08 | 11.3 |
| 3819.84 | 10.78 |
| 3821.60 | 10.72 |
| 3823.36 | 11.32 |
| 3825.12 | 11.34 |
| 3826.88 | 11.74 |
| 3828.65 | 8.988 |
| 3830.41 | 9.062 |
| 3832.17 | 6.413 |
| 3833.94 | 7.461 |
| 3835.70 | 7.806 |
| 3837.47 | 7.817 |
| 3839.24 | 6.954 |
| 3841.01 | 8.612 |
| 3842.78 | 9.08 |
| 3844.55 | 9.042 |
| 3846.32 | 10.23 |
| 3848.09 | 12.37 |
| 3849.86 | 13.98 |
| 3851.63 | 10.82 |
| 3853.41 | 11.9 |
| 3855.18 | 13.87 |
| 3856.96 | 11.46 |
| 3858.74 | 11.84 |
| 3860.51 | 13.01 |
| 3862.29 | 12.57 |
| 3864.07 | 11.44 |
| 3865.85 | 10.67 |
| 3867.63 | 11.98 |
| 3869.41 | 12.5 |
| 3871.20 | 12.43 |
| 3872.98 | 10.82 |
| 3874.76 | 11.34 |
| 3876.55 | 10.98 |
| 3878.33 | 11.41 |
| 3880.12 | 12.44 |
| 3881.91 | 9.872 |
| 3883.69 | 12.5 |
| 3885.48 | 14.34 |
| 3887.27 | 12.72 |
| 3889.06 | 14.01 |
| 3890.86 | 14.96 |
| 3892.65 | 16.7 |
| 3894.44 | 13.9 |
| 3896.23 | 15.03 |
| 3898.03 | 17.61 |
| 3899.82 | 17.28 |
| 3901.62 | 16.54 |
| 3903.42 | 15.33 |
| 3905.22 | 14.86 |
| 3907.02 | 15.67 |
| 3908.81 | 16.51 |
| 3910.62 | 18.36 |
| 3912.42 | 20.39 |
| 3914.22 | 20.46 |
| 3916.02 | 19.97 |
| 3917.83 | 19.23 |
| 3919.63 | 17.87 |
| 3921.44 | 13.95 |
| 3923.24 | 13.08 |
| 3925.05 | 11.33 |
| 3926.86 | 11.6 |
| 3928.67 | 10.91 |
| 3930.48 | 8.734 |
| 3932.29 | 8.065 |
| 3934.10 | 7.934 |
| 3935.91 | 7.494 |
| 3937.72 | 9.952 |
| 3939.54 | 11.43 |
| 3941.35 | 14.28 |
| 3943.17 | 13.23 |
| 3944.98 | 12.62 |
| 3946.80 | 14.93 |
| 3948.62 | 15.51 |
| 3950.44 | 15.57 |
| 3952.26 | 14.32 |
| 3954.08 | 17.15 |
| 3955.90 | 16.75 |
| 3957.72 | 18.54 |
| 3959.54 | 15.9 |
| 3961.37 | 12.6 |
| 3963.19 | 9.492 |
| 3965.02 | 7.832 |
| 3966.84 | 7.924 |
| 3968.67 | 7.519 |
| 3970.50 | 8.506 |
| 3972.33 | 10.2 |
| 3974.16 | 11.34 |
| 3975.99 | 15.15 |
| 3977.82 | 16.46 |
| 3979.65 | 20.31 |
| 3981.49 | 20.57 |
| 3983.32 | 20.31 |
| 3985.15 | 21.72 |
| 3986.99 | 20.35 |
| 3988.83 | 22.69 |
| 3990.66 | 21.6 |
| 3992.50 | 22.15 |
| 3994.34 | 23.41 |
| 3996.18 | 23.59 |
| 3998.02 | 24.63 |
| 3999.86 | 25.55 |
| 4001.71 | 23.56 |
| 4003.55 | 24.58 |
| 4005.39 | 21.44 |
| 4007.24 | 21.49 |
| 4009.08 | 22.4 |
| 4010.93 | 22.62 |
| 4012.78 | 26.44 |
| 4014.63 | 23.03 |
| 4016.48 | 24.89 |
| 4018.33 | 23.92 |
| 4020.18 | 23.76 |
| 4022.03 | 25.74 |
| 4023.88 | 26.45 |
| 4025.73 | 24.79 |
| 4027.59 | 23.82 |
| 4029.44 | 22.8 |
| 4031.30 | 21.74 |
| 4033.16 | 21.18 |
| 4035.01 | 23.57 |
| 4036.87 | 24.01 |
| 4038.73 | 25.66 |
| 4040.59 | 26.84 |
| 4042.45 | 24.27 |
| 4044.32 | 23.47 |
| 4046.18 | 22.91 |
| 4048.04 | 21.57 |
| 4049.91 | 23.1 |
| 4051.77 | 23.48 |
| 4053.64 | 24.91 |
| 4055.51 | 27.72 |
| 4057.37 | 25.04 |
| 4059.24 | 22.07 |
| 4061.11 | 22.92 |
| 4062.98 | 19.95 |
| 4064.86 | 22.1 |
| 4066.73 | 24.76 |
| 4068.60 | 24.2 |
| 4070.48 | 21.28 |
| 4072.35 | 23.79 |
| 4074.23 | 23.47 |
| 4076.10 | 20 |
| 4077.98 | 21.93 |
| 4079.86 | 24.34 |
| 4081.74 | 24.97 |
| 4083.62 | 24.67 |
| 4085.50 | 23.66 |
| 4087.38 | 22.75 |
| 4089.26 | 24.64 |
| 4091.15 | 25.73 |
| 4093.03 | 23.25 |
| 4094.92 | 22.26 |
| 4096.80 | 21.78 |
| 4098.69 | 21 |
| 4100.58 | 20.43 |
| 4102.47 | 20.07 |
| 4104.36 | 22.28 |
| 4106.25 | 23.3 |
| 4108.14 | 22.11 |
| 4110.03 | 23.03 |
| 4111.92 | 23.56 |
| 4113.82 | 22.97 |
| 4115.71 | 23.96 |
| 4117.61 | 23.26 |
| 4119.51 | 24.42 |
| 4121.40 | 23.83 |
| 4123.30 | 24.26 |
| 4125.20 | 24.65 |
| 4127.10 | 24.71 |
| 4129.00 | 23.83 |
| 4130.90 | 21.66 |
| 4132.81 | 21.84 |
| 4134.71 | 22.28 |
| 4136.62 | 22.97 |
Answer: 1.88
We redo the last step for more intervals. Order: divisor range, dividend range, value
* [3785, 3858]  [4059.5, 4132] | 2.29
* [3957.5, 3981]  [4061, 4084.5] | 1.95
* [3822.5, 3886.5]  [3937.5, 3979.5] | 1.27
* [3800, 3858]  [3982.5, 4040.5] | 2.26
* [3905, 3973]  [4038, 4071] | 1.87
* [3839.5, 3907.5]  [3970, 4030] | 1.81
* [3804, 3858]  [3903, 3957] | 1.33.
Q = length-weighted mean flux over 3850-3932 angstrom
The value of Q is 13.9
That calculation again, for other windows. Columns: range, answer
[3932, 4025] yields 17.7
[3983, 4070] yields 23.5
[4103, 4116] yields 22.9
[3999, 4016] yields 23.5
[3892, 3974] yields 13.8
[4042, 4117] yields 23.1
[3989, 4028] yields 23.8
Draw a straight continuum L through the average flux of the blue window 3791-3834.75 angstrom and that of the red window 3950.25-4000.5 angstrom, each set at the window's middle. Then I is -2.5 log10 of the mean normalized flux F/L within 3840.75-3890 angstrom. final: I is 0.16 mag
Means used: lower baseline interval 12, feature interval 11.8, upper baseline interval 16.8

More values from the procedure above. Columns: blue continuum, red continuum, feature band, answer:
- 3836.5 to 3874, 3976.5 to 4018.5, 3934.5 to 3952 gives 0.39 mag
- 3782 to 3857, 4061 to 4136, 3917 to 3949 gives 0.31 mag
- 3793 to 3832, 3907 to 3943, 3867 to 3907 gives -0.03 mag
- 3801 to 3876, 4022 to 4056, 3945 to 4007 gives 0.17 mag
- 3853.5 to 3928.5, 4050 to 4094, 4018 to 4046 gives -0.13 mag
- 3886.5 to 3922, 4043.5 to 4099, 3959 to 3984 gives 0.43 mag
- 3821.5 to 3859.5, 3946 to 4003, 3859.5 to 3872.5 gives -0.06 mag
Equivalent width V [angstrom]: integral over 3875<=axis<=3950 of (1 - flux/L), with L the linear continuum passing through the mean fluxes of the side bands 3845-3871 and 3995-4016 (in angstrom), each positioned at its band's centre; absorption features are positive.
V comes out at 9.7 angstrom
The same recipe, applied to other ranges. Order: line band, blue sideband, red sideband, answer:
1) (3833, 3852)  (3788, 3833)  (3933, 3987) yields 4.7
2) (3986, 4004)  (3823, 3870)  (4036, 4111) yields -4.1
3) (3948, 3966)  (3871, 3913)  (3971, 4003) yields 3.9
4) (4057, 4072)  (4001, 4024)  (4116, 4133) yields 0.6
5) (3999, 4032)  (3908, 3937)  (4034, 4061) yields -3.5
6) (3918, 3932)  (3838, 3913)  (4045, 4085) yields 2.7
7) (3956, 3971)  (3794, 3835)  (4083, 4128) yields 5.3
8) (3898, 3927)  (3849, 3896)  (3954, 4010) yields -4.2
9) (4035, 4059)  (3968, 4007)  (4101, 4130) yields -3.5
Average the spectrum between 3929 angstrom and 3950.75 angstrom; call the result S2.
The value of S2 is 11.5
